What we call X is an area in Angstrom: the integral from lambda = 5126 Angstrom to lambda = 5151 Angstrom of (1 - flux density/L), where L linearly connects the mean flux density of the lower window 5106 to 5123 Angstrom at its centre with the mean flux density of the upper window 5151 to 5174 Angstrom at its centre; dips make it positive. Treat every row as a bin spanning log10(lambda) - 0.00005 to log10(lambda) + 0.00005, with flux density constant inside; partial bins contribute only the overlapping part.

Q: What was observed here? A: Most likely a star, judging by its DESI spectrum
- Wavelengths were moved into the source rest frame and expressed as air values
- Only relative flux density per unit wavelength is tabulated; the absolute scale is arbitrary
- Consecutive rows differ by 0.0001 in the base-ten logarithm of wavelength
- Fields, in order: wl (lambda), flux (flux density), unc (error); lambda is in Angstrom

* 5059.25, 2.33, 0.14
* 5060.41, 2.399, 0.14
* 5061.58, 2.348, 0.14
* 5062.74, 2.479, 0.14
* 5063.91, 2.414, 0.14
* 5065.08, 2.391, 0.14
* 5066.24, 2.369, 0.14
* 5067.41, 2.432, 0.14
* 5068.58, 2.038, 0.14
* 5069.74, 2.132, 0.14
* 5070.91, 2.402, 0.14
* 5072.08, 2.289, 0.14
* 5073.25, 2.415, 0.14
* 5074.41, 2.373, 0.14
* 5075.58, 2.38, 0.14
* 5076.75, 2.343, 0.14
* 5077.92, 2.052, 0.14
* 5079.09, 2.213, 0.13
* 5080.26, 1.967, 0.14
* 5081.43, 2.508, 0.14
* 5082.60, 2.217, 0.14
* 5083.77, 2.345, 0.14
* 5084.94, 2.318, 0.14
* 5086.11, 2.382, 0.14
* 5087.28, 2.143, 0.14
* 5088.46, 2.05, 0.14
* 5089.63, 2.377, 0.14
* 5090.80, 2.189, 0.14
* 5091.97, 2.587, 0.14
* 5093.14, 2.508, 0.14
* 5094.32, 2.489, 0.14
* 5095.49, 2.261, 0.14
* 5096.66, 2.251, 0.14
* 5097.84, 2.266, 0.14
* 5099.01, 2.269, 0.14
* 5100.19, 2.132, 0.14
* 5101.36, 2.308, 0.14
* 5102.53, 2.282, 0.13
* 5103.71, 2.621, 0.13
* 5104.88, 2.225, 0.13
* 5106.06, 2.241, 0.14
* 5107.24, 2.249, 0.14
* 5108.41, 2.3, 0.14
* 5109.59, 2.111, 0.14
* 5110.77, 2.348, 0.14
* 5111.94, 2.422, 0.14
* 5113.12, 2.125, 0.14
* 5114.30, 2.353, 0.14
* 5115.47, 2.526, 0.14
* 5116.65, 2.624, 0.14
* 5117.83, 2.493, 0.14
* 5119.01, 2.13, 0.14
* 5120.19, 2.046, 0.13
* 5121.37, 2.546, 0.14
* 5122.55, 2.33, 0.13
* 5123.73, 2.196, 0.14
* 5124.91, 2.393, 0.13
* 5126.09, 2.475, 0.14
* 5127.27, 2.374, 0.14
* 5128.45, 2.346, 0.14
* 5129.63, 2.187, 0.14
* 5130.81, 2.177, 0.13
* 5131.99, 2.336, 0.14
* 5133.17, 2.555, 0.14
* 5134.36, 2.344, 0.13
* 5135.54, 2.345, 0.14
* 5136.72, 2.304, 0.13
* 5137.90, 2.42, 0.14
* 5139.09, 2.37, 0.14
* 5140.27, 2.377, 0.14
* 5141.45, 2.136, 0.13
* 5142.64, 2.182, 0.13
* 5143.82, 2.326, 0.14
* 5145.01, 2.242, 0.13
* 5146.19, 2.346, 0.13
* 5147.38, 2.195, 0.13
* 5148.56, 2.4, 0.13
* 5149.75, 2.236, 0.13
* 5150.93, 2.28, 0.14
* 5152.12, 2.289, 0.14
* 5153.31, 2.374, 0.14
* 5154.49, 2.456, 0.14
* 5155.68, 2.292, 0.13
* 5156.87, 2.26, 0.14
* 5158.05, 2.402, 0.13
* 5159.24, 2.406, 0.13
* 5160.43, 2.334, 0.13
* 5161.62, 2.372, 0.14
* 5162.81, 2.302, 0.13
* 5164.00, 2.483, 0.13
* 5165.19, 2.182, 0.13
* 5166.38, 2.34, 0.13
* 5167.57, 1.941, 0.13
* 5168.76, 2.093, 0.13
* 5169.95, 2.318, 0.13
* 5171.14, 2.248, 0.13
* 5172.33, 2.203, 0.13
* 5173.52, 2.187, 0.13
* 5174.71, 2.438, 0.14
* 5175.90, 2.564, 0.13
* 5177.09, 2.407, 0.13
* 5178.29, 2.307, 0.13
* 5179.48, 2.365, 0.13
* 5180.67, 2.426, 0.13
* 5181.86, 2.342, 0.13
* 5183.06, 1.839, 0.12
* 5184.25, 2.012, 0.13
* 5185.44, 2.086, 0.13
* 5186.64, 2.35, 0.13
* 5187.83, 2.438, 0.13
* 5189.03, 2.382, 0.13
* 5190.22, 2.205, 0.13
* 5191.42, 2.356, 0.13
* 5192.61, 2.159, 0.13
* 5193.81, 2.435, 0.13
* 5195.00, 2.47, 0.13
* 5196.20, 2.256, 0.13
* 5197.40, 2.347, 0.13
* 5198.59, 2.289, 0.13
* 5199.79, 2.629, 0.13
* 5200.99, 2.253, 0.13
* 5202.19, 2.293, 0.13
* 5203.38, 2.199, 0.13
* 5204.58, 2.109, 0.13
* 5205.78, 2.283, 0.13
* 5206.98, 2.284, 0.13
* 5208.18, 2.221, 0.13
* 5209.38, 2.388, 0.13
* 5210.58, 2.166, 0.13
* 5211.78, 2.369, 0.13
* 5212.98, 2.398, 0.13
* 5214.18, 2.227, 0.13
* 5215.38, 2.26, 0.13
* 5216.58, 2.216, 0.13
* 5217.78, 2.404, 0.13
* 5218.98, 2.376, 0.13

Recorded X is -0.1 Angstrom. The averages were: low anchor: 2.32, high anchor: 2.29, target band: 2.31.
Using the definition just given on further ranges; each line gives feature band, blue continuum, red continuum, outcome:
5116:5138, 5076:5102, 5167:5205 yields -0.6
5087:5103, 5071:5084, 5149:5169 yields -0.1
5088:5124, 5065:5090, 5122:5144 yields -0.3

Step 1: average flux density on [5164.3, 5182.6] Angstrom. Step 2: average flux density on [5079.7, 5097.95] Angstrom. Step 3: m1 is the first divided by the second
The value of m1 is 0.99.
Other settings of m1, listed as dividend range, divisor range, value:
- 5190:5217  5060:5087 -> 0.99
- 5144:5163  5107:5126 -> 1.00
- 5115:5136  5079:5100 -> 1.03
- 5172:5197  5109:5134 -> 0.98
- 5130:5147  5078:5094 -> 1.01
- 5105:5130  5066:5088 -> 1.02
